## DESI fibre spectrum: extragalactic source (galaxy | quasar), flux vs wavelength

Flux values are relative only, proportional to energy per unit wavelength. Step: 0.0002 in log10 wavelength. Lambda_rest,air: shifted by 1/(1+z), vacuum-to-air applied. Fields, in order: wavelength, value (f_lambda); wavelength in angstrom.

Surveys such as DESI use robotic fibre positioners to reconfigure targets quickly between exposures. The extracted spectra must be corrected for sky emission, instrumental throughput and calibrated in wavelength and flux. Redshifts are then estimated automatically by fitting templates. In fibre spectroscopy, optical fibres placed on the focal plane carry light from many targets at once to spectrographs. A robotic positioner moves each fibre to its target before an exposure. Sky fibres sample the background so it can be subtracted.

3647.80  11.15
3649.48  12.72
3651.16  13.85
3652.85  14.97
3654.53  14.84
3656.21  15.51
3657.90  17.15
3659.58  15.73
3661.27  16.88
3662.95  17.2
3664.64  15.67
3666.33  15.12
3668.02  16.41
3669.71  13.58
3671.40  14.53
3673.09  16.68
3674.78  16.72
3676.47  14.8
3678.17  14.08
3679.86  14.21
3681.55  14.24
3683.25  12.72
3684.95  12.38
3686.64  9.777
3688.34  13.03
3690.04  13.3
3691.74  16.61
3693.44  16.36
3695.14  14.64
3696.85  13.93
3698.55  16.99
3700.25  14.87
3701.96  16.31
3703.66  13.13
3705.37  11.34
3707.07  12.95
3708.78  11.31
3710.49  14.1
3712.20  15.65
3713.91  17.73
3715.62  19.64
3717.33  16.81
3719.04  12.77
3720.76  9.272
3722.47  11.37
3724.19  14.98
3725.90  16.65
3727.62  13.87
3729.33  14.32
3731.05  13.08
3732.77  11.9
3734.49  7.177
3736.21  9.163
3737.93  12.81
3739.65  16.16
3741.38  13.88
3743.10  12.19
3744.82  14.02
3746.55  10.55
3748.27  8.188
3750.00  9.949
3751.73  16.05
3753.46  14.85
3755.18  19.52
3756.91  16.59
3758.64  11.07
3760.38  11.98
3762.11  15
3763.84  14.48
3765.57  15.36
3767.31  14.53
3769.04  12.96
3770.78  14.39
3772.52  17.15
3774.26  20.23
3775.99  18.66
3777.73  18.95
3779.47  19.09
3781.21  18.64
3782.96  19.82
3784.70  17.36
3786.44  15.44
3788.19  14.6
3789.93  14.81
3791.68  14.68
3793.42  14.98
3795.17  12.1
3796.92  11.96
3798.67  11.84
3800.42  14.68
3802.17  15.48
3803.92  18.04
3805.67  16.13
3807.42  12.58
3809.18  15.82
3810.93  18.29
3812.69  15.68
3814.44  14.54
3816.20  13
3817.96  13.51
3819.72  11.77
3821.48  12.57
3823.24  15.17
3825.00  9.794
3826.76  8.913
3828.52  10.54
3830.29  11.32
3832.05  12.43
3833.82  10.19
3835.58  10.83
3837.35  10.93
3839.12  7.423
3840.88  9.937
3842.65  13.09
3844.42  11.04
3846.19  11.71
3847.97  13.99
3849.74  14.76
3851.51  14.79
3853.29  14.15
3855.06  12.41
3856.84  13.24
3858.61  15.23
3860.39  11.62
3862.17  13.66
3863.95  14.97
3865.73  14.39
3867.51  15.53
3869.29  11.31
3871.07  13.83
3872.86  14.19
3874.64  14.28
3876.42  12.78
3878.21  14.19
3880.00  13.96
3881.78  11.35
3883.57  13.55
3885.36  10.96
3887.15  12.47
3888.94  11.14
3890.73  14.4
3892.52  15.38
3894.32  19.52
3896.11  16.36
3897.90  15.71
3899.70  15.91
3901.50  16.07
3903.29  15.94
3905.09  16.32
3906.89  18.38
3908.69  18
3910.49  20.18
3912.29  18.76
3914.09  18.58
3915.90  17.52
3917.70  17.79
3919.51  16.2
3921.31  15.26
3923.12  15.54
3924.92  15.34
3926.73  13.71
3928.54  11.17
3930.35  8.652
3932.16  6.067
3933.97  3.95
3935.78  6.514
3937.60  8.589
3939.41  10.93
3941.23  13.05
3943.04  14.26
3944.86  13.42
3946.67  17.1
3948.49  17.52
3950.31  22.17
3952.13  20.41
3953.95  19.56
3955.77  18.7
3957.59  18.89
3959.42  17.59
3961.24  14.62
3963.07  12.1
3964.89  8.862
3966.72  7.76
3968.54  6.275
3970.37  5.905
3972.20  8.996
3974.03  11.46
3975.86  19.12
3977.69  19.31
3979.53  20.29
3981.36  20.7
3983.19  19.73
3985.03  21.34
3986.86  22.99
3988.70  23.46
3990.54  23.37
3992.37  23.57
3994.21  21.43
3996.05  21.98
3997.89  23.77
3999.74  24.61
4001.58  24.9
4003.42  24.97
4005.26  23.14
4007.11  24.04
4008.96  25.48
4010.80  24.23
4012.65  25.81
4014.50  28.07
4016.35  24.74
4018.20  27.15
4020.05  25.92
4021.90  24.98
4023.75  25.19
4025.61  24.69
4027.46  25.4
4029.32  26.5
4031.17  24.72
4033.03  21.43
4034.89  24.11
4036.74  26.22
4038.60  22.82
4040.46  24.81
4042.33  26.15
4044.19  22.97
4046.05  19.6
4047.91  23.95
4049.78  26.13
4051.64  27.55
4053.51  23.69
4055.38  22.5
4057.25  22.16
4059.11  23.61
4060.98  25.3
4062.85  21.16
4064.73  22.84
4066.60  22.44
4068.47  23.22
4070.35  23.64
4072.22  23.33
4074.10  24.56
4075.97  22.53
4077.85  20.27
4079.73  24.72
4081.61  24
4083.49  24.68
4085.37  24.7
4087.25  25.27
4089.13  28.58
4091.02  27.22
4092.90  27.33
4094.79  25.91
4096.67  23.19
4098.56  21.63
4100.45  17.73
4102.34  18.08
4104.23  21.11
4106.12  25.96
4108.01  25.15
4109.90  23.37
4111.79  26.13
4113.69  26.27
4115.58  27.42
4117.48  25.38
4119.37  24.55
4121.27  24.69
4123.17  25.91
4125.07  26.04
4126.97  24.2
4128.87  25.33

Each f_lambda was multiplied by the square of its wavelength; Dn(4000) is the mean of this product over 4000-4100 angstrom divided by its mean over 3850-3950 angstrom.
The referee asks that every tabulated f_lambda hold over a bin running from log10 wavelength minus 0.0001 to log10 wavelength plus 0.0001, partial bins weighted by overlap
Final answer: 1.86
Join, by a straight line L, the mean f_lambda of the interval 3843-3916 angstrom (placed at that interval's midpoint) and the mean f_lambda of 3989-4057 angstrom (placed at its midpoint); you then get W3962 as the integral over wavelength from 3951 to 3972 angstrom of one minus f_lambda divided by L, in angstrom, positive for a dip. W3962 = 6.8 angstrom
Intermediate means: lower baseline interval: 14.7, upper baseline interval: 24.4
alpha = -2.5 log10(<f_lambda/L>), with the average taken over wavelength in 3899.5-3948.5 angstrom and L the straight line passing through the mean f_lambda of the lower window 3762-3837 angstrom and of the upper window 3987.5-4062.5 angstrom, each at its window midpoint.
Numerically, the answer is 0.36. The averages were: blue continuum 14.6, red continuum 24.3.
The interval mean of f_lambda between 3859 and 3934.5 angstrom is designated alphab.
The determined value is 14.5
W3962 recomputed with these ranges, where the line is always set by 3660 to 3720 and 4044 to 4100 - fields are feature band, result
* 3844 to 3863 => 5.4 angstrom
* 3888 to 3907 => 3.8 angstrom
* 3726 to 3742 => 3.2 angstrom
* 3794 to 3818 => 4.0 angstrom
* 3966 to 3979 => 6.0 angstrom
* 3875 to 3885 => 3.2 angstrom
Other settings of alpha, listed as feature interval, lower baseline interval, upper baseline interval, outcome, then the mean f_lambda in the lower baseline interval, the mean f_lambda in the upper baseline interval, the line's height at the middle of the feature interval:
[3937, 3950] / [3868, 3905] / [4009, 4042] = 0.31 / 14.2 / 25.1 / 18.7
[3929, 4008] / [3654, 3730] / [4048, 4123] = 0.27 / 14.7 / 24.1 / 21.3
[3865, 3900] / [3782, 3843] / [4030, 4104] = 0.16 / 13.4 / 23.7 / 16.3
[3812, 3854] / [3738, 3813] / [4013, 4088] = 0.36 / 15.1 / 24.2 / 17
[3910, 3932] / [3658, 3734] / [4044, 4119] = 0.29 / 14.5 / 23.9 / 20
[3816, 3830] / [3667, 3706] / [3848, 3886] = 0.17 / 14.4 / 13.6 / 13.8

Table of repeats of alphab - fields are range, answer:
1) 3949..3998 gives 17.5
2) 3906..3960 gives 15.1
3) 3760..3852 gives 14.1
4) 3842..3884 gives 13.5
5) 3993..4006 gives 23.6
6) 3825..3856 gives 11.6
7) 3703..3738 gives 13.3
